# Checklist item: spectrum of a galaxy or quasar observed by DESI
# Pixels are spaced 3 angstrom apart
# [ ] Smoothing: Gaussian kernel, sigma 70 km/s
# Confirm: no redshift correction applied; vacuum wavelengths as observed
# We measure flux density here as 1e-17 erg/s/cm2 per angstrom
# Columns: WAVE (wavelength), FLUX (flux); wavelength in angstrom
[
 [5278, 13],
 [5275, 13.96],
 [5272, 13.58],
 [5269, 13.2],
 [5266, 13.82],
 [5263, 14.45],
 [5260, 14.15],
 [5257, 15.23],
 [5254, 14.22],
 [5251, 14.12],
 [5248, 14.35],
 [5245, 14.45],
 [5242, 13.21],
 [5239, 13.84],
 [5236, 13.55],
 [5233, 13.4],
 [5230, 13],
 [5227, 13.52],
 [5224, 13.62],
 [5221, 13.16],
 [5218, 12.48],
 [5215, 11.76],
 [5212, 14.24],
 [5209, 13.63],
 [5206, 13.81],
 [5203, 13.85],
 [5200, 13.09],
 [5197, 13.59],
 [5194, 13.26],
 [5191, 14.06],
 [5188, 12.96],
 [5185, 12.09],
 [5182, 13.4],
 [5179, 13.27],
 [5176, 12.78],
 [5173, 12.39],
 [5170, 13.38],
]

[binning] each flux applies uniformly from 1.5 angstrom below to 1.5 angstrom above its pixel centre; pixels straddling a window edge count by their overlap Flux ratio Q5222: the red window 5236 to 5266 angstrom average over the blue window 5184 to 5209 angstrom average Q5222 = 1.1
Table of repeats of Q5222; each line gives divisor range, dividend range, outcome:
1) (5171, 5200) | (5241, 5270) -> 1.08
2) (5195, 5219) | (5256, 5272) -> 1.06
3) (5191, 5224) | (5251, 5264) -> 1.08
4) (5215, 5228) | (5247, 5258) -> 1.11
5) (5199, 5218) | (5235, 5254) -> 1.05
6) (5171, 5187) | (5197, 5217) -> 1.05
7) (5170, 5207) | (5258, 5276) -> 1.05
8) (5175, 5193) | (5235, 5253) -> 1.06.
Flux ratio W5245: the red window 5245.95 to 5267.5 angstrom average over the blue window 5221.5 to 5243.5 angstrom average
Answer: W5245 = 1.07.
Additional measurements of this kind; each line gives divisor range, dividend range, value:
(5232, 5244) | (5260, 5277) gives 1.02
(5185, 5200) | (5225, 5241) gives 1.01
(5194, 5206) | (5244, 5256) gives 1.06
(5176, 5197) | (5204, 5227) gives 1.01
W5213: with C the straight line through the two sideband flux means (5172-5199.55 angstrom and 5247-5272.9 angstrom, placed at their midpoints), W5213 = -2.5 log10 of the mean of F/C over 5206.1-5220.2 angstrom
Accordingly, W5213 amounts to 0.03 mag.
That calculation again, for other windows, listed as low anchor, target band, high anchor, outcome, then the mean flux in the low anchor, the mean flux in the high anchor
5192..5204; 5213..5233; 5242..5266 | 0.07 mag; 13.5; 14.3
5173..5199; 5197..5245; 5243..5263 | 0.03 mag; 13.1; 14.4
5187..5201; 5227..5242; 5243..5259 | 0.06 mag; 13.4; 14.4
